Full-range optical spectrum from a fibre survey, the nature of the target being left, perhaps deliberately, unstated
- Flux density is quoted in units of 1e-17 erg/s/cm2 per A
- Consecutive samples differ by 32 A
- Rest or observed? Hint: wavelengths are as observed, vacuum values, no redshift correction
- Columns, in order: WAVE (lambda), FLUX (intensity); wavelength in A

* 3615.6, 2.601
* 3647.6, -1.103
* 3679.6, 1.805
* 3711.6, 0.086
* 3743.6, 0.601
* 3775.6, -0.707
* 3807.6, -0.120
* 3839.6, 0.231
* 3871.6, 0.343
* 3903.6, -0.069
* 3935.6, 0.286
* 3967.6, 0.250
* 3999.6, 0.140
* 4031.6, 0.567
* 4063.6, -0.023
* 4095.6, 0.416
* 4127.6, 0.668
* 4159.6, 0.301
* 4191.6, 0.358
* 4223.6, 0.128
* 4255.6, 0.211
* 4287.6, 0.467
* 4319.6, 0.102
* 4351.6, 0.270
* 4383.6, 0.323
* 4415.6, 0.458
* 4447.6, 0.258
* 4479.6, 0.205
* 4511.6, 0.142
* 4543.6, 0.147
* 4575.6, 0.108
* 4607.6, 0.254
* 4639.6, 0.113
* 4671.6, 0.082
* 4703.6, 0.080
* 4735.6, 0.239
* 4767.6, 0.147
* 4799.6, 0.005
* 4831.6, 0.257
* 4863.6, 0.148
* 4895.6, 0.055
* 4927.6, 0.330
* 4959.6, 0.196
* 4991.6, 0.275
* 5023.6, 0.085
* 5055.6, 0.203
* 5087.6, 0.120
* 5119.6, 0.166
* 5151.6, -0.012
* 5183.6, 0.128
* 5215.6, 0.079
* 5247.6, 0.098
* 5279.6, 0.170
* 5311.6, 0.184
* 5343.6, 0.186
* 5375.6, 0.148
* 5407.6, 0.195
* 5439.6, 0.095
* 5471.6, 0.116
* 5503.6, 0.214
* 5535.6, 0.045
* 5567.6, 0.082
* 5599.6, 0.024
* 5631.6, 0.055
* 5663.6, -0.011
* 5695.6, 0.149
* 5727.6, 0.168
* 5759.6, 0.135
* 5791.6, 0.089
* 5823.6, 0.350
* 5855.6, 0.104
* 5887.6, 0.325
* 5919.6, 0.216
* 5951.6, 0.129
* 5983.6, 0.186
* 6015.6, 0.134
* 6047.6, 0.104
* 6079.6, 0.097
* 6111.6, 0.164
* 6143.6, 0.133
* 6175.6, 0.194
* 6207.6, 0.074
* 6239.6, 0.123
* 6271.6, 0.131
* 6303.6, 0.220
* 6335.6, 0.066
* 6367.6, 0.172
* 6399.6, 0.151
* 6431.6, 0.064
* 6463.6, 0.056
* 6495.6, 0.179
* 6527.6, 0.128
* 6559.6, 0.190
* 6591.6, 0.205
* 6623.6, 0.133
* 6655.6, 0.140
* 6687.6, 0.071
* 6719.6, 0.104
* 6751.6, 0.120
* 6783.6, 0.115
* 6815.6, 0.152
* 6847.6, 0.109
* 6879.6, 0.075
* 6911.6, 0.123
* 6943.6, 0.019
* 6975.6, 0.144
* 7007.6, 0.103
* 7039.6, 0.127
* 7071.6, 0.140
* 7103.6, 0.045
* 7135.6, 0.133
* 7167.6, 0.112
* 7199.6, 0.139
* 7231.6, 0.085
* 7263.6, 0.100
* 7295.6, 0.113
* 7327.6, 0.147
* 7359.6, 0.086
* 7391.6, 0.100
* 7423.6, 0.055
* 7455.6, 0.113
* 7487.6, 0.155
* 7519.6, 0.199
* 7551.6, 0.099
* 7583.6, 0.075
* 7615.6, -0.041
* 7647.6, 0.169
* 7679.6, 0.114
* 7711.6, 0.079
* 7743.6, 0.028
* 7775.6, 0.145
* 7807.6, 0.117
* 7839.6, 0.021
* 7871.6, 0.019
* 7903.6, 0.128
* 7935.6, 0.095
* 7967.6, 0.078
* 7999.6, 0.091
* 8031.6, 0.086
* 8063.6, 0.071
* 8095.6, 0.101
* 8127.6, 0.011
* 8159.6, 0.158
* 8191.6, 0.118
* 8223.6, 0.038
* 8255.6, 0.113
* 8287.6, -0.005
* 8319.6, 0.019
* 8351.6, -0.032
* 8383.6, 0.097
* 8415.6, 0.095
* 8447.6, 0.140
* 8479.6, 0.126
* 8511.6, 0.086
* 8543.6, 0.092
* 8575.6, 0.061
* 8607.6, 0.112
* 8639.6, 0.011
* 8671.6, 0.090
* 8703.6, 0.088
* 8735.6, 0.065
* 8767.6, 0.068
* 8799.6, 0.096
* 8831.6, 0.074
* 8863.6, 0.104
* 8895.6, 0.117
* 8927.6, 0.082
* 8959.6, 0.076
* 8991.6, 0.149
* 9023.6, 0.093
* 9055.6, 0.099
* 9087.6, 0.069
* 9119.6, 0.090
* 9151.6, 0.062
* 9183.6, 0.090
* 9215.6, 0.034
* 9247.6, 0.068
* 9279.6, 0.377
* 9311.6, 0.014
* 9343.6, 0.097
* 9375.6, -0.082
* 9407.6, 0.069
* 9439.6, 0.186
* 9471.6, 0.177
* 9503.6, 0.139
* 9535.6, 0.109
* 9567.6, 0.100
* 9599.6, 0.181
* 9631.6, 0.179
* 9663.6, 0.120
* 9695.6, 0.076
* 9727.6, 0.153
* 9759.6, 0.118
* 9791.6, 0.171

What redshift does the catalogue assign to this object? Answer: 1.49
